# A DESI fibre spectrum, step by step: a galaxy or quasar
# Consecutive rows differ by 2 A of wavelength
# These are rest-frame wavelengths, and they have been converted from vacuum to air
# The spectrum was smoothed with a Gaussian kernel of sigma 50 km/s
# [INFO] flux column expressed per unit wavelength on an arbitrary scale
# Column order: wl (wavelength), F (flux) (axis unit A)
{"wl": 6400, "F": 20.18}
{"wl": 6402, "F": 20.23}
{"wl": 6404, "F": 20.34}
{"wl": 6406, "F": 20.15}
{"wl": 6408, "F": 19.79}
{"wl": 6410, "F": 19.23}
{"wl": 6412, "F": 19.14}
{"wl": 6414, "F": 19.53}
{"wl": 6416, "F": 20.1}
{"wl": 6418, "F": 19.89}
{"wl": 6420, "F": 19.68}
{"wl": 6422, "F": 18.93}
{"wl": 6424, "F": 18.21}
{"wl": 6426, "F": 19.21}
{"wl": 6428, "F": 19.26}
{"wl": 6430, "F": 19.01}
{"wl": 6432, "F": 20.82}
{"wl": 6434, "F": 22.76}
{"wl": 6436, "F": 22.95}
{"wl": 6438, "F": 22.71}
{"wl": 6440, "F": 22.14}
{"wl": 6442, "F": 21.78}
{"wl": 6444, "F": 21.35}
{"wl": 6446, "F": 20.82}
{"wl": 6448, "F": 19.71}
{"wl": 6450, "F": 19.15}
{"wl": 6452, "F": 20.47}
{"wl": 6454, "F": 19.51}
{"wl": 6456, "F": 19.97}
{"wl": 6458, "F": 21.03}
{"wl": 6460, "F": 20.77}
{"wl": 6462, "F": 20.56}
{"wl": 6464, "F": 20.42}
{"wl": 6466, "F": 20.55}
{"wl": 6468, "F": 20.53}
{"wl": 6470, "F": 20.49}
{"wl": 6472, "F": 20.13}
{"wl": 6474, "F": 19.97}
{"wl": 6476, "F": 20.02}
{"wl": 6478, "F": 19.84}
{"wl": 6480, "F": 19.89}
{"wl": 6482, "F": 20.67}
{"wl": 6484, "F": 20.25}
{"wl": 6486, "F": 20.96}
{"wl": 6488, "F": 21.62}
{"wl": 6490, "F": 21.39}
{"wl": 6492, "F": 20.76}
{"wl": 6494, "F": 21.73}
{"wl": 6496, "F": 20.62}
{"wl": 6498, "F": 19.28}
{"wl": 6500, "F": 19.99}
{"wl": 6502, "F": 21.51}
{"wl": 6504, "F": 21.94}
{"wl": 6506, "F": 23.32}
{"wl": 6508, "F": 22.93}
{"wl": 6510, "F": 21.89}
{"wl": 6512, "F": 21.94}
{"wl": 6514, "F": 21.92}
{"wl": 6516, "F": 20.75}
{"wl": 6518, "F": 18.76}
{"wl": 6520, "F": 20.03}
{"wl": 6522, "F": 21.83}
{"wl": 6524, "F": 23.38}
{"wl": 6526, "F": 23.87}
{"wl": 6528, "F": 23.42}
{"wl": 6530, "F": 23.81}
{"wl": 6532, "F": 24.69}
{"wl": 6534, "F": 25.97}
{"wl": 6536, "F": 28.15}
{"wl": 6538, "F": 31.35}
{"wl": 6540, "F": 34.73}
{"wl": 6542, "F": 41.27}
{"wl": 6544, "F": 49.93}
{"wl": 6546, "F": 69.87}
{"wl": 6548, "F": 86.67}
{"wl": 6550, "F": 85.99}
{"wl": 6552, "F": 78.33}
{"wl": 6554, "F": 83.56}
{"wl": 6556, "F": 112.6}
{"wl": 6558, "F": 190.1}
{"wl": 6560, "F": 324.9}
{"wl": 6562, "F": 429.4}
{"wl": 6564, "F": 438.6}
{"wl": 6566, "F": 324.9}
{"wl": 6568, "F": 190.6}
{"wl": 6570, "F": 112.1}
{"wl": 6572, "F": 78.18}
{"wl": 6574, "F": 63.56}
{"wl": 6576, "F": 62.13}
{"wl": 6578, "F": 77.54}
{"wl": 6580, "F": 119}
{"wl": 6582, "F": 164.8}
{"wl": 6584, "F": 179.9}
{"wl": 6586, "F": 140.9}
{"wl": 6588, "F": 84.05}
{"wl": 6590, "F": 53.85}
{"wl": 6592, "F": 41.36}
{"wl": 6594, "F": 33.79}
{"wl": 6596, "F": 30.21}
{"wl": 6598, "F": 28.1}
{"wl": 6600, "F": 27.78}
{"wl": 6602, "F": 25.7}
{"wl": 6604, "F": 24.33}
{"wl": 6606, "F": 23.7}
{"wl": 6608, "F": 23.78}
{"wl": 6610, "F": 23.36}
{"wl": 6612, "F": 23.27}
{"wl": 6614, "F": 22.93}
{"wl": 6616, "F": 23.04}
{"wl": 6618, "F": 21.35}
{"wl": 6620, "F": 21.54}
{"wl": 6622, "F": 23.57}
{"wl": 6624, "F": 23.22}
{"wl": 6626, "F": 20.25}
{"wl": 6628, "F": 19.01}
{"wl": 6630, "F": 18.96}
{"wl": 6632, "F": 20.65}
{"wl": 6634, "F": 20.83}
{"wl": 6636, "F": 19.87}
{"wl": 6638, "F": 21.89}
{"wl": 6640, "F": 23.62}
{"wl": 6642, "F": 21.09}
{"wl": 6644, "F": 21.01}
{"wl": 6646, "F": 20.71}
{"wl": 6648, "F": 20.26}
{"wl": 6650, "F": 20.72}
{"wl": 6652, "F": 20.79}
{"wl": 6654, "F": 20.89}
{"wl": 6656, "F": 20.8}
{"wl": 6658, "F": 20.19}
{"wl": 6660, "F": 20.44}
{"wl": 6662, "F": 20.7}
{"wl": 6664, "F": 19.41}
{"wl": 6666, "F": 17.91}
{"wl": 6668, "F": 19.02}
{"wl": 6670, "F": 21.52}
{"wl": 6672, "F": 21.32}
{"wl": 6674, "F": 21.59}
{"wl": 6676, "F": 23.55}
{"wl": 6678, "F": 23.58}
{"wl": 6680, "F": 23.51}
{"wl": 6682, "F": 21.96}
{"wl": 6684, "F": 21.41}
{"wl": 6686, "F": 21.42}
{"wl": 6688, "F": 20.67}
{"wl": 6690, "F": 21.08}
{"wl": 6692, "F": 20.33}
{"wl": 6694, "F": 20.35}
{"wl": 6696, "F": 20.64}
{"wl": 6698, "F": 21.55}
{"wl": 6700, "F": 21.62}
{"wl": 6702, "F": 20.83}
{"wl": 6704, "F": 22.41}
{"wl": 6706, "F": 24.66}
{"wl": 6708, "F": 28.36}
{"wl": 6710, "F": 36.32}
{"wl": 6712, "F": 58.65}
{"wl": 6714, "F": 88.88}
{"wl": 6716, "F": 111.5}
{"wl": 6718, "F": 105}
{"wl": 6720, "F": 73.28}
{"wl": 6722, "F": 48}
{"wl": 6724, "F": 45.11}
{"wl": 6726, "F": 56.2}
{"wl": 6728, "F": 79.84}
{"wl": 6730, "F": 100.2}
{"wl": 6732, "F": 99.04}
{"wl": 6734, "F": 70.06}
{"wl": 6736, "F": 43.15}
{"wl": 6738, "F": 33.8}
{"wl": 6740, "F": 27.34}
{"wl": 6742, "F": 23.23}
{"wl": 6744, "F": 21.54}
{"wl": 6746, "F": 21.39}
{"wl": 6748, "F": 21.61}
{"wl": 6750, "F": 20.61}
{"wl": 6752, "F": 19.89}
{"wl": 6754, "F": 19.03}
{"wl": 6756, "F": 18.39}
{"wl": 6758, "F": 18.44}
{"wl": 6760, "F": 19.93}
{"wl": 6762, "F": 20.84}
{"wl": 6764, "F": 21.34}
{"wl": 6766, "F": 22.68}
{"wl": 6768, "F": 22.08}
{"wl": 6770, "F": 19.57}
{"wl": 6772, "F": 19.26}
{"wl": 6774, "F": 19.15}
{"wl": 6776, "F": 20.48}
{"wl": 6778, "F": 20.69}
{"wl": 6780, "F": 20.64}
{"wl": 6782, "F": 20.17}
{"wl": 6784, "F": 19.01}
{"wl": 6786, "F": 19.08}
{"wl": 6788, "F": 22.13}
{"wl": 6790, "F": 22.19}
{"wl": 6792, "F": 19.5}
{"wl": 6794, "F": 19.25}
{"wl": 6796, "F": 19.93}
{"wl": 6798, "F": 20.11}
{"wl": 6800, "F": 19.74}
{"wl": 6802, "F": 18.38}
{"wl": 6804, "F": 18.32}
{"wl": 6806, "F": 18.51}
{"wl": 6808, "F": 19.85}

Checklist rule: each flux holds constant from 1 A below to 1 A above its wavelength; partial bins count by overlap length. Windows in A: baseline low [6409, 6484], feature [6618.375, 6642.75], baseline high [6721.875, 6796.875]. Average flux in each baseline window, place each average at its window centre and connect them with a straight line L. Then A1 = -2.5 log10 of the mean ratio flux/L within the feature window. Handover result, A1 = 0.24 mag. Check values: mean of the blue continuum 20.3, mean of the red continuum 30.7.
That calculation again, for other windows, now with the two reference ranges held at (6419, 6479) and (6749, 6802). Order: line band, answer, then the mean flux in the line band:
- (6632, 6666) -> -0.026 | 20.7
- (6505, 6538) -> -0.141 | 23.2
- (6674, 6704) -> -0.074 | 21.6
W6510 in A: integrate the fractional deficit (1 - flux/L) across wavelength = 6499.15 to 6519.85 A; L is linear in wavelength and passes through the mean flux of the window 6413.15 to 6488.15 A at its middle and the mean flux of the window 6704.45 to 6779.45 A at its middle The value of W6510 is 2.6 A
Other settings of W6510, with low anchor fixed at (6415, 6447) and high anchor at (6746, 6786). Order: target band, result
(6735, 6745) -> -4.73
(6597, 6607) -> -2.71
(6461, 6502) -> 0.06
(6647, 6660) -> -0.17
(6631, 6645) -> -0.64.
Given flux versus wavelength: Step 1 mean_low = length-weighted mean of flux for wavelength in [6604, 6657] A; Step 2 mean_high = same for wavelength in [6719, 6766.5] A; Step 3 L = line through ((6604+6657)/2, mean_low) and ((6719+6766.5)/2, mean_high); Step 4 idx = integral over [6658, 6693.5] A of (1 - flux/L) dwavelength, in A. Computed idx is 9.49 A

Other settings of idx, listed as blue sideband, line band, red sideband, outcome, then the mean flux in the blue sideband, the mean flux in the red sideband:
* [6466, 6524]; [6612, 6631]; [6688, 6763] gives 6.09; 20.9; 40.9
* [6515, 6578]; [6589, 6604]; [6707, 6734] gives 9.54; 101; 71.5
